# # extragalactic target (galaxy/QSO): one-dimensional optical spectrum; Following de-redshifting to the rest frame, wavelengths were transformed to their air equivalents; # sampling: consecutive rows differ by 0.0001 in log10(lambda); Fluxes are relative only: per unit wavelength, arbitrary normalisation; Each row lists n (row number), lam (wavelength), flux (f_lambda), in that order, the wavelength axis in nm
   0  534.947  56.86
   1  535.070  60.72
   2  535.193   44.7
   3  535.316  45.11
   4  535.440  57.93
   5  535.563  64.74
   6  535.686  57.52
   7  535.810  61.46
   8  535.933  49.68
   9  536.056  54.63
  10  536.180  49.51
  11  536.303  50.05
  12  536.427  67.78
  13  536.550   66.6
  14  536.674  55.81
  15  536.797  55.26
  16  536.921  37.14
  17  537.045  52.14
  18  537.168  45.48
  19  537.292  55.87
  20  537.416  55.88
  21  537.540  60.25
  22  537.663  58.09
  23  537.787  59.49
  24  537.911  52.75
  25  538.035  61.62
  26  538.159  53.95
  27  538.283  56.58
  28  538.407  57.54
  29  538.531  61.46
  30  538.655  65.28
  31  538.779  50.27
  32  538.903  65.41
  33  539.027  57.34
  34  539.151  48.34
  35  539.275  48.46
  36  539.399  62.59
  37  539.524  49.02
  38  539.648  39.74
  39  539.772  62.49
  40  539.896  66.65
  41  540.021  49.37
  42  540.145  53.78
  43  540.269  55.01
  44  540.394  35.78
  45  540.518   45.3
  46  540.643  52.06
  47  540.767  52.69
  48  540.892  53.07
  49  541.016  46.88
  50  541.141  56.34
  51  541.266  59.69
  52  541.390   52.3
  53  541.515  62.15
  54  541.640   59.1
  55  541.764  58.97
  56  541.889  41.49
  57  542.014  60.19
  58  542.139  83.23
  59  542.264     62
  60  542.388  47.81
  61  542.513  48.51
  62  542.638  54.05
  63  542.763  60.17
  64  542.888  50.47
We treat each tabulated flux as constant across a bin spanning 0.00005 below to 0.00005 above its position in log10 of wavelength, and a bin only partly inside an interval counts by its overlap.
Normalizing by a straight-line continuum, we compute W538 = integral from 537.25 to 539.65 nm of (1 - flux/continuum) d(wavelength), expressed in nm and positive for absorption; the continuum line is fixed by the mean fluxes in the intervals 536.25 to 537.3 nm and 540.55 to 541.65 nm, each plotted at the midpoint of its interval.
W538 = -0.10 nm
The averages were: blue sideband 53.9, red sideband 54.4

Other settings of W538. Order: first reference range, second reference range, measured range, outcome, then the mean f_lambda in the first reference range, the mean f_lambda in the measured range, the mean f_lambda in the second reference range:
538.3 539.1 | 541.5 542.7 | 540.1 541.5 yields 0.16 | 59.3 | 51.5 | 57.6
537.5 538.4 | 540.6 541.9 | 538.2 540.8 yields 0.10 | 57.5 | 54.1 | 54.6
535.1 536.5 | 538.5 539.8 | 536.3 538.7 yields -0.06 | 55.1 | 56.5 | 55.2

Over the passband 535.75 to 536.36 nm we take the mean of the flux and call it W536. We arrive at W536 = 53.1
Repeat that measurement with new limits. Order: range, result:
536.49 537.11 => 53.3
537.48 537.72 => 59.4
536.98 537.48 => 52.2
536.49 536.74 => 61.1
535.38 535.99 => 58.4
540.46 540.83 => 50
